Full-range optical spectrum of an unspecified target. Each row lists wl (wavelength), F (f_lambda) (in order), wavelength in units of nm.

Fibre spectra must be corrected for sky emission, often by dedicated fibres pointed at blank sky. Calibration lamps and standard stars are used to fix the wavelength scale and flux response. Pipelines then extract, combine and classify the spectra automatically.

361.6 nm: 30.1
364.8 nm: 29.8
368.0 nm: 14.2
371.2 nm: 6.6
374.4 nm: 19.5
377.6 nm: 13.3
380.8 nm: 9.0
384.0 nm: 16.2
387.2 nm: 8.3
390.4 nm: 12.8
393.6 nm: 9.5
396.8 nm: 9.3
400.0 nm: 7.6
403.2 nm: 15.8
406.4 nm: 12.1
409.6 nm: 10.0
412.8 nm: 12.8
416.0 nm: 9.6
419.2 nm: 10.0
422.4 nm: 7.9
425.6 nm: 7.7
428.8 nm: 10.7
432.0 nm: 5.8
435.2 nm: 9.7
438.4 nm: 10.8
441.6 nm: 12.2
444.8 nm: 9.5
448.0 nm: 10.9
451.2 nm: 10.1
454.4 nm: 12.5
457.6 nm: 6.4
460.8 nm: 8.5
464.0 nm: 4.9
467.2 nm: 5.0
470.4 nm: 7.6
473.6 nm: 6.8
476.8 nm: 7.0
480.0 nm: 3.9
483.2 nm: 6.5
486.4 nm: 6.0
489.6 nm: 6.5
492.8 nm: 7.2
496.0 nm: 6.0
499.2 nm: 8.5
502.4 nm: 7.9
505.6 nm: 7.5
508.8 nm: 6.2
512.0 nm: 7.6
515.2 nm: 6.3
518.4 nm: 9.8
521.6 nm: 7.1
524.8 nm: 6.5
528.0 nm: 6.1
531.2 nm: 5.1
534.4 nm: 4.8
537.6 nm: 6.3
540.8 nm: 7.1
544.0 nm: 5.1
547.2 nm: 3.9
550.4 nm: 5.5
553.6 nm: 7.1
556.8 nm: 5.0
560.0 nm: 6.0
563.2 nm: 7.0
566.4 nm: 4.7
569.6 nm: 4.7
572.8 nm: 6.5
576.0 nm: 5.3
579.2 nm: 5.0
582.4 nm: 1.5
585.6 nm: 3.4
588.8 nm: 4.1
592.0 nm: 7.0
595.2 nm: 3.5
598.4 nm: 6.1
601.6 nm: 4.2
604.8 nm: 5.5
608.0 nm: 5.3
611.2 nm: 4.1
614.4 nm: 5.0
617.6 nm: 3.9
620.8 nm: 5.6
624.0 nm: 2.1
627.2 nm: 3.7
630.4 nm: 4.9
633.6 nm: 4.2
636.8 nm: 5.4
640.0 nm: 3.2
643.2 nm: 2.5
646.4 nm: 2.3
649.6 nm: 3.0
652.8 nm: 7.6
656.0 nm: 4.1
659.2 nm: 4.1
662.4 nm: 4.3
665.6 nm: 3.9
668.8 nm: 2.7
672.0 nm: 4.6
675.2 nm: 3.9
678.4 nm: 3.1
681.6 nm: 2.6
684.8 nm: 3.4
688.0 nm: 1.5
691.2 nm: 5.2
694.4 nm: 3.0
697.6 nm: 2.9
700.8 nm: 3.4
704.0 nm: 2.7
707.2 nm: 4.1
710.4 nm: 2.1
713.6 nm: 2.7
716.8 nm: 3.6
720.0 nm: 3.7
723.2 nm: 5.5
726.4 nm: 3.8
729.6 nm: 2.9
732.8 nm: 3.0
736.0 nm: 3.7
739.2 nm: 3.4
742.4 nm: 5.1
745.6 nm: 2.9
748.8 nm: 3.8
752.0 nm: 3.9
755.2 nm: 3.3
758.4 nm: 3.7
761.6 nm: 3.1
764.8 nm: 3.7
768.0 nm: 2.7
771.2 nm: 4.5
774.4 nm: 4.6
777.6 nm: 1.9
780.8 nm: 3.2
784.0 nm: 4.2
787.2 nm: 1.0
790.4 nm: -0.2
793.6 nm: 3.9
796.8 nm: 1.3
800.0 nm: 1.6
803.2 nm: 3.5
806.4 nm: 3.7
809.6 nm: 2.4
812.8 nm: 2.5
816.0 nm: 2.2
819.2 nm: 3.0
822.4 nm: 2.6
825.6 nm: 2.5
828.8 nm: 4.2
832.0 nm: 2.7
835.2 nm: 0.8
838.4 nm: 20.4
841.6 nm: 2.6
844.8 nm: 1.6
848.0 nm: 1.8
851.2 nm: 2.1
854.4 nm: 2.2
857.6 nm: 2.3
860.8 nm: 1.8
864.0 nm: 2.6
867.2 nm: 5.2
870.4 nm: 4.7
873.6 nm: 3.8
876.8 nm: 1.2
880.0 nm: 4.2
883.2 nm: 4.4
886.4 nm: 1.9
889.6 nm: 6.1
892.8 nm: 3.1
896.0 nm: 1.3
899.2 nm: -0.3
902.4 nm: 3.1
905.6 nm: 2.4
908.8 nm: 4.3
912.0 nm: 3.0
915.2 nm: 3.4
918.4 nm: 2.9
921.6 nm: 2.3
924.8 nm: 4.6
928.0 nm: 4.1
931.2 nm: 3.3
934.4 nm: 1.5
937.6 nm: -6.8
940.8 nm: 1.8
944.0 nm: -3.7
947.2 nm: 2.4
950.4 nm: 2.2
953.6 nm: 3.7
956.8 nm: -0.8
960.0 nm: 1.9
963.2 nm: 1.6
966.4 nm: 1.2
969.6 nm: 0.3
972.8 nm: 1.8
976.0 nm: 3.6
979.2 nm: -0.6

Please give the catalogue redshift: 1.25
